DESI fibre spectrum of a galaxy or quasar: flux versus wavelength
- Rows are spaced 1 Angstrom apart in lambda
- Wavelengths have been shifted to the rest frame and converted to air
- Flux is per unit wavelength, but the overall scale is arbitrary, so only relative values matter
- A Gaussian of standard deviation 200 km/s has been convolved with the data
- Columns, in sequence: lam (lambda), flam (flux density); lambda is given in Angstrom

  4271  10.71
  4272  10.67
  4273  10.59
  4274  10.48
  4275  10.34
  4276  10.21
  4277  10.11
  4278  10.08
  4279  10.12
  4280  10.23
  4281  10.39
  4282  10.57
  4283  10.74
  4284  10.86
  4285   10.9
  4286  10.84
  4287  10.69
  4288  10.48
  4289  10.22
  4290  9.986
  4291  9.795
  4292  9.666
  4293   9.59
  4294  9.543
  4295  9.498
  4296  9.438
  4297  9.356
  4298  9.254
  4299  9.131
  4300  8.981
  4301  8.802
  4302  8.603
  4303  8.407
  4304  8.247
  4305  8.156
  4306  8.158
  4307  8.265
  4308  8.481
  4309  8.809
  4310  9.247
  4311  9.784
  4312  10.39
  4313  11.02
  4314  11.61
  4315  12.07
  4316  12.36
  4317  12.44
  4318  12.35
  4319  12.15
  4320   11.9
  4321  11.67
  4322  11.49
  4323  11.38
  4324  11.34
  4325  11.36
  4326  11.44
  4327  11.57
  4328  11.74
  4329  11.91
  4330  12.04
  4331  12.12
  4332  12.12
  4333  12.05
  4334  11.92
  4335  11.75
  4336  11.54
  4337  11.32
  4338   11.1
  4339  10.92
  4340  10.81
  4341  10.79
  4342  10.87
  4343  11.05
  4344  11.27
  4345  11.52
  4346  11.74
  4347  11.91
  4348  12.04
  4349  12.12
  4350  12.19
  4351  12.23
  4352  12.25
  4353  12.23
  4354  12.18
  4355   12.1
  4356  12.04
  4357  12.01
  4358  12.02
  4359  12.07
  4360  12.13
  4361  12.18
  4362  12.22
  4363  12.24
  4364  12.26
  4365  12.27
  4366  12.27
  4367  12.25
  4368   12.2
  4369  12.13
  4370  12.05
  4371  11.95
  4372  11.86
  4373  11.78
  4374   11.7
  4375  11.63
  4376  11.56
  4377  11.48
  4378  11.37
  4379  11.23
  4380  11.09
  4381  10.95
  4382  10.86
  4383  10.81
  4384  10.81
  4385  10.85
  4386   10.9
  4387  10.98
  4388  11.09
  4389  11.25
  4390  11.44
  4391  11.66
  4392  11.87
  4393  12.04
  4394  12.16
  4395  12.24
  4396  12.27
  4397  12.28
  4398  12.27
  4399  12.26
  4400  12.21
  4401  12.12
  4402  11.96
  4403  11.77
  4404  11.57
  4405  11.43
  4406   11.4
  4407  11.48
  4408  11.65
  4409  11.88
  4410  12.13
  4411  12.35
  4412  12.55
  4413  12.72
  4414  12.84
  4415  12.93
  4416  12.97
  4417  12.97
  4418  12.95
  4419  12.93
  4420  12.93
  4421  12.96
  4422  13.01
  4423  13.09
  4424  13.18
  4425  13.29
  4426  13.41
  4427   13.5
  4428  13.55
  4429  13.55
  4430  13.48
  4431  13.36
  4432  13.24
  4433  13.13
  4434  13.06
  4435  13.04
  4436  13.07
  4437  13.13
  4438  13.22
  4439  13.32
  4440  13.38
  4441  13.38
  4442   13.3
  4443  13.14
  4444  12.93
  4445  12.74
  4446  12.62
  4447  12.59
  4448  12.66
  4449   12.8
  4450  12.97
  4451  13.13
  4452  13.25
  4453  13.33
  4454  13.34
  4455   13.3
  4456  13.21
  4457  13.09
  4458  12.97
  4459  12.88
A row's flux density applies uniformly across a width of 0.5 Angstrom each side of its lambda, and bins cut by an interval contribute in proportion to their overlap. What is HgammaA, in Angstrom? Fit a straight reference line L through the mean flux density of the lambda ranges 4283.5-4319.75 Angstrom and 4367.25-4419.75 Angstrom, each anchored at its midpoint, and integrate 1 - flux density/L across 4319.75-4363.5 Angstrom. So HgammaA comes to -4.0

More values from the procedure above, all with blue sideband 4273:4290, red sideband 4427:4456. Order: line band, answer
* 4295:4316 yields 2.84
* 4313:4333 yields -1.23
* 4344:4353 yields -0.31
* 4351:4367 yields -0.56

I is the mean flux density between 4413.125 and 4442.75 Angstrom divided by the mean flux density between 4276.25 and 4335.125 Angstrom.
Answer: 1.3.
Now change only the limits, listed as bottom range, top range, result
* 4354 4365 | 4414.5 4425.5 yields 1.07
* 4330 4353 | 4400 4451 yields 1.10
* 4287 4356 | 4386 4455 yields 1.17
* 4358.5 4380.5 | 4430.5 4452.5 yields 1.10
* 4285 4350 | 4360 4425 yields 1.12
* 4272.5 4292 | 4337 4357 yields 1.12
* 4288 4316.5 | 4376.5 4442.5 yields 1.29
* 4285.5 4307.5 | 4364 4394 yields 1.24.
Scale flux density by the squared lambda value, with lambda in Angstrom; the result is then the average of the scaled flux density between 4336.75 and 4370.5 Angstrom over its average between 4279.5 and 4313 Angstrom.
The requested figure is 1.27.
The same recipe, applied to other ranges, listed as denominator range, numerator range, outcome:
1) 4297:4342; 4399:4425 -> 1.21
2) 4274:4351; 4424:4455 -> 1.31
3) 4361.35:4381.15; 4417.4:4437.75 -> 1.14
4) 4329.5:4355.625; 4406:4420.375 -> 1.10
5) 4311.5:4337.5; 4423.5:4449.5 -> 1.18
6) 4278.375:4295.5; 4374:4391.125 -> 1.14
